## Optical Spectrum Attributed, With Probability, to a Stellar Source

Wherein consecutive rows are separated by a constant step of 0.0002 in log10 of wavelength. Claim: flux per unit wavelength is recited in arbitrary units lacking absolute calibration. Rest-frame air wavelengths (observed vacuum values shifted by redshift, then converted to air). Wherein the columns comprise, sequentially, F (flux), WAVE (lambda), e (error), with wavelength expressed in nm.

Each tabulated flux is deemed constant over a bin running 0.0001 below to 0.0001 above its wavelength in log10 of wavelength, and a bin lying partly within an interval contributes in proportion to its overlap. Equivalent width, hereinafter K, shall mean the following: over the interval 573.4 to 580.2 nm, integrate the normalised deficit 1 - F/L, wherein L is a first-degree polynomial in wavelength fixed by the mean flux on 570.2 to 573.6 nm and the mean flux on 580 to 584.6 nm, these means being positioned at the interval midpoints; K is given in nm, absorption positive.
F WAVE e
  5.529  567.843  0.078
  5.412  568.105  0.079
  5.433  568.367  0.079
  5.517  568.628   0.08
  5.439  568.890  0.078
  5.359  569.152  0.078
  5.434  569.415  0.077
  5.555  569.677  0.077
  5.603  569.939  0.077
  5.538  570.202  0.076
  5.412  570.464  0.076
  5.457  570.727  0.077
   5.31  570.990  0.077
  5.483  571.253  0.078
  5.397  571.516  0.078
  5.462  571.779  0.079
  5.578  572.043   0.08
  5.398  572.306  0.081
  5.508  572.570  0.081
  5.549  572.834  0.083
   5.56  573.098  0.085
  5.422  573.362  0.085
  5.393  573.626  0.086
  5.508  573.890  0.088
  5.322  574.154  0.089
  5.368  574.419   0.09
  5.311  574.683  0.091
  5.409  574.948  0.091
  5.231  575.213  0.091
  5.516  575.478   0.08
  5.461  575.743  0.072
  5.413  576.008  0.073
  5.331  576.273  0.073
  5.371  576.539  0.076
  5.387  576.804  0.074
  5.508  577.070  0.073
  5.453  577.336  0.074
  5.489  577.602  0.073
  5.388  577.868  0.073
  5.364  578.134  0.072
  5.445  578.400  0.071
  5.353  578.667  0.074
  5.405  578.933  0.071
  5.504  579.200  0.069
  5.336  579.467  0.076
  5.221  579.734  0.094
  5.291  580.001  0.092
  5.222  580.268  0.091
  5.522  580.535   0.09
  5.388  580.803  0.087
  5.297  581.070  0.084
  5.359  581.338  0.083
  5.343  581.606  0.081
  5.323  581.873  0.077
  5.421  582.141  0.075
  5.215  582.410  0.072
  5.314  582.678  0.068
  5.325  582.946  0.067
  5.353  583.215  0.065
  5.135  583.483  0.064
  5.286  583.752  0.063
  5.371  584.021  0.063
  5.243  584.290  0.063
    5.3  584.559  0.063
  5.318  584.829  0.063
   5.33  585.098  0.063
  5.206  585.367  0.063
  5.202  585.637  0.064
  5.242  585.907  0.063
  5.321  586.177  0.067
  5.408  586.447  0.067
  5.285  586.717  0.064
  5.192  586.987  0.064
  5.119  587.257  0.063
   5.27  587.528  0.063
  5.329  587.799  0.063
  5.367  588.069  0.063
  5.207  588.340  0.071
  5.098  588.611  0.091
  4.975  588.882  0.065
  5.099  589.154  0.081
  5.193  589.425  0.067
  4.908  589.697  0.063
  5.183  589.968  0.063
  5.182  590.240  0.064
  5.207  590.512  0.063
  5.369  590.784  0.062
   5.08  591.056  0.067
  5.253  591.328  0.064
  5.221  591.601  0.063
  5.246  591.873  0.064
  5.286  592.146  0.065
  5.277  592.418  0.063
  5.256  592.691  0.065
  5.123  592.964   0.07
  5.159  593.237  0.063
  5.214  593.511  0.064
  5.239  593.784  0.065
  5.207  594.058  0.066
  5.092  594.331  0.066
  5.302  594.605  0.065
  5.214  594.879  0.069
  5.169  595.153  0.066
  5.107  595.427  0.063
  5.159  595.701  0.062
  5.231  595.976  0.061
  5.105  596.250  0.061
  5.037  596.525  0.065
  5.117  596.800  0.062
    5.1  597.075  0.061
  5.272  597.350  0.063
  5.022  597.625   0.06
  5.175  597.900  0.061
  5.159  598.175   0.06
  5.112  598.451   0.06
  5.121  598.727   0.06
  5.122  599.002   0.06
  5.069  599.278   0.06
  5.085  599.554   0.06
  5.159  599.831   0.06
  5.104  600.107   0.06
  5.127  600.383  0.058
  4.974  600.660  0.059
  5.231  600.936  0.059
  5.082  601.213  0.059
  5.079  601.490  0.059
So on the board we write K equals 0.01 nm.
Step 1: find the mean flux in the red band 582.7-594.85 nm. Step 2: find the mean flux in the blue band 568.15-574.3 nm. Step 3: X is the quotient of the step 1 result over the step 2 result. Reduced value 1.0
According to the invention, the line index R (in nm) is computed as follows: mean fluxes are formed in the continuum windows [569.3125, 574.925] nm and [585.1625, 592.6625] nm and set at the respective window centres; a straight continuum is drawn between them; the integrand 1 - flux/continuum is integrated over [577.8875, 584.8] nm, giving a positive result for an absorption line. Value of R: -0.015 nm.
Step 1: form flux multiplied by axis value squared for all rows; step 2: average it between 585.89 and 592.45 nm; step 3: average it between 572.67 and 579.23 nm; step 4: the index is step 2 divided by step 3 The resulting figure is 1.01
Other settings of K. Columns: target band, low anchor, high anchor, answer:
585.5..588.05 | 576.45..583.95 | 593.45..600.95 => 0.00 nm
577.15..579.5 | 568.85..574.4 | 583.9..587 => -0.02 nm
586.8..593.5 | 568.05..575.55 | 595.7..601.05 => 0.04 nm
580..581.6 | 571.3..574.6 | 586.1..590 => -0.01 nm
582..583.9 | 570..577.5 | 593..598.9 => 0.01 nm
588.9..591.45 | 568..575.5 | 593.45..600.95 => 0.03 nm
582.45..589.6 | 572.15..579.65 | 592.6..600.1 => 0.05 nm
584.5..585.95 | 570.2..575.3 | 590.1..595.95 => 0.01 nm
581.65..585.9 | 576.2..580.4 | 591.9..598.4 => 0.02 nm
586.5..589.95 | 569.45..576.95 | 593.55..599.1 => 0.05 nm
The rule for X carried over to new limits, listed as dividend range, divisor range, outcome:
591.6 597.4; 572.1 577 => 0.96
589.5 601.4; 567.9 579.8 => 0.95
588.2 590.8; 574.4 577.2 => 0.95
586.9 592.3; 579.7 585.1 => 0.98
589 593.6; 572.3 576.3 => 0.96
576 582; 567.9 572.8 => 0.98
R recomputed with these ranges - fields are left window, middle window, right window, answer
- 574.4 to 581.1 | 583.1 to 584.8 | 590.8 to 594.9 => 0.01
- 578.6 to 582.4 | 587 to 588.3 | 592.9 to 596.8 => 0.00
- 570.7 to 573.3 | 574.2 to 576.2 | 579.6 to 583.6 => 0.01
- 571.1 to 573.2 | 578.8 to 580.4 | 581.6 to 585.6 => 0.01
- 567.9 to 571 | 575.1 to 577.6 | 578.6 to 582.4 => -0.01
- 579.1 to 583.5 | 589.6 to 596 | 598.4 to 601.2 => 0.00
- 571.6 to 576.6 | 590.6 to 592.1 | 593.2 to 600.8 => -0.01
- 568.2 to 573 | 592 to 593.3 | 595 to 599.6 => -0.01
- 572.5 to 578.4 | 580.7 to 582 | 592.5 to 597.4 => 0.00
